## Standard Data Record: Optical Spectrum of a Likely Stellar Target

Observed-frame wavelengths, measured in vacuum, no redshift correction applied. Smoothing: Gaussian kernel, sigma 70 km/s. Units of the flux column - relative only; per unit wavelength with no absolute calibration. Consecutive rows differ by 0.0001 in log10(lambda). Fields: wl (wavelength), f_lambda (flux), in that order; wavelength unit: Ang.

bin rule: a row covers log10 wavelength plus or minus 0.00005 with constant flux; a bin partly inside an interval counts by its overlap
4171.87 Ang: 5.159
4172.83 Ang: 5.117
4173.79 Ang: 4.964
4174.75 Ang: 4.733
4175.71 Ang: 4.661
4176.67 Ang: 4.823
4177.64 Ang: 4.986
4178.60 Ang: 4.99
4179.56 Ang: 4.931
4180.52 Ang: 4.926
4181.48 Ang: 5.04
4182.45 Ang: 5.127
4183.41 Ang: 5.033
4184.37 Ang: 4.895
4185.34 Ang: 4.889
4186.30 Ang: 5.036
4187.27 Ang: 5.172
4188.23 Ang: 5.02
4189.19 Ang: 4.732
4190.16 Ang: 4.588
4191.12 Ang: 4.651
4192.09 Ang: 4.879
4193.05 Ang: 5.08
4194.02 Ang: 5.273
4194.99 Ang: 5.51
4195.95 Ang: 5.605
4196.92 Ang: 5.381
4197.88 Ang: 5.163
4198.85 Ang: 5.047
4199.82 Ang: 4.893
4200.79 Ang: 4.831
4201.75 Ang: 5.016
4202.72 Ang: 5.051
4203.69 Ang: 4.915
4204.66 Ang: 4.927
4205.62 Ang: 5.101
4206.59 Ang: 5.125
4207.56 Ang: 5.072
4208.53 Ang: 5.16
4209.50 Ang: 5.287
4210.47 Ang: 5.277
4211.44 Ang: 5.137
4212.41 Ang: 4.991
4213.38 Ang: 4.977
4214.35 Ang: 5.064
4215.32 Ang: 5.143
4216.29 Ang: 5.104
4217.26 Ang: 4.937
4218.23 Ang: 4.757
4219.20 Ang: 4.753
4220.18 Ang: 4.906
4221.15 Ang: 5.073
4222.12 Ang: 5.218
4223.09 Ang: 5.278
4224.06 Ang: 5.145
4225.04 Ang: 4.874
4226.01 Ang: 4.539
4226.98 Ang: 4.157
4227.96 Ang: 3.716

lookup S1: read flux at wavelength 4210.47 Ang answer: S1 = 5.277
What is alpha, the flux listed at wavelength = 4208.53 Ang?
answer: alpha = 5.16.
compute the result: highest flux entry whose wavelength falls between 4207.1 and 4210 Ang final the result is 5.287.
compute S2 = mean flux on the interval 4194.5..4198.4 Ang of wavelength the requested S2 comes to 5.41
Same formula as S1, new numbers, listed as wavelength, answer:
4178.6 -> 4.99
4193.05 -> 5.08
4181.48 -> 5.04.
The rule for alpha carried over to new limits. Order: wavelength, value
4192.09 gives 4.879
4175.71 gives 4.661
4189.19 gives 4.732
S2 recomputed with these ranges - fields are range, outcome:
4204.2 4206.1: 5.04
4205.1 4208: 5.11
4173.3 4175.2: 4.86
